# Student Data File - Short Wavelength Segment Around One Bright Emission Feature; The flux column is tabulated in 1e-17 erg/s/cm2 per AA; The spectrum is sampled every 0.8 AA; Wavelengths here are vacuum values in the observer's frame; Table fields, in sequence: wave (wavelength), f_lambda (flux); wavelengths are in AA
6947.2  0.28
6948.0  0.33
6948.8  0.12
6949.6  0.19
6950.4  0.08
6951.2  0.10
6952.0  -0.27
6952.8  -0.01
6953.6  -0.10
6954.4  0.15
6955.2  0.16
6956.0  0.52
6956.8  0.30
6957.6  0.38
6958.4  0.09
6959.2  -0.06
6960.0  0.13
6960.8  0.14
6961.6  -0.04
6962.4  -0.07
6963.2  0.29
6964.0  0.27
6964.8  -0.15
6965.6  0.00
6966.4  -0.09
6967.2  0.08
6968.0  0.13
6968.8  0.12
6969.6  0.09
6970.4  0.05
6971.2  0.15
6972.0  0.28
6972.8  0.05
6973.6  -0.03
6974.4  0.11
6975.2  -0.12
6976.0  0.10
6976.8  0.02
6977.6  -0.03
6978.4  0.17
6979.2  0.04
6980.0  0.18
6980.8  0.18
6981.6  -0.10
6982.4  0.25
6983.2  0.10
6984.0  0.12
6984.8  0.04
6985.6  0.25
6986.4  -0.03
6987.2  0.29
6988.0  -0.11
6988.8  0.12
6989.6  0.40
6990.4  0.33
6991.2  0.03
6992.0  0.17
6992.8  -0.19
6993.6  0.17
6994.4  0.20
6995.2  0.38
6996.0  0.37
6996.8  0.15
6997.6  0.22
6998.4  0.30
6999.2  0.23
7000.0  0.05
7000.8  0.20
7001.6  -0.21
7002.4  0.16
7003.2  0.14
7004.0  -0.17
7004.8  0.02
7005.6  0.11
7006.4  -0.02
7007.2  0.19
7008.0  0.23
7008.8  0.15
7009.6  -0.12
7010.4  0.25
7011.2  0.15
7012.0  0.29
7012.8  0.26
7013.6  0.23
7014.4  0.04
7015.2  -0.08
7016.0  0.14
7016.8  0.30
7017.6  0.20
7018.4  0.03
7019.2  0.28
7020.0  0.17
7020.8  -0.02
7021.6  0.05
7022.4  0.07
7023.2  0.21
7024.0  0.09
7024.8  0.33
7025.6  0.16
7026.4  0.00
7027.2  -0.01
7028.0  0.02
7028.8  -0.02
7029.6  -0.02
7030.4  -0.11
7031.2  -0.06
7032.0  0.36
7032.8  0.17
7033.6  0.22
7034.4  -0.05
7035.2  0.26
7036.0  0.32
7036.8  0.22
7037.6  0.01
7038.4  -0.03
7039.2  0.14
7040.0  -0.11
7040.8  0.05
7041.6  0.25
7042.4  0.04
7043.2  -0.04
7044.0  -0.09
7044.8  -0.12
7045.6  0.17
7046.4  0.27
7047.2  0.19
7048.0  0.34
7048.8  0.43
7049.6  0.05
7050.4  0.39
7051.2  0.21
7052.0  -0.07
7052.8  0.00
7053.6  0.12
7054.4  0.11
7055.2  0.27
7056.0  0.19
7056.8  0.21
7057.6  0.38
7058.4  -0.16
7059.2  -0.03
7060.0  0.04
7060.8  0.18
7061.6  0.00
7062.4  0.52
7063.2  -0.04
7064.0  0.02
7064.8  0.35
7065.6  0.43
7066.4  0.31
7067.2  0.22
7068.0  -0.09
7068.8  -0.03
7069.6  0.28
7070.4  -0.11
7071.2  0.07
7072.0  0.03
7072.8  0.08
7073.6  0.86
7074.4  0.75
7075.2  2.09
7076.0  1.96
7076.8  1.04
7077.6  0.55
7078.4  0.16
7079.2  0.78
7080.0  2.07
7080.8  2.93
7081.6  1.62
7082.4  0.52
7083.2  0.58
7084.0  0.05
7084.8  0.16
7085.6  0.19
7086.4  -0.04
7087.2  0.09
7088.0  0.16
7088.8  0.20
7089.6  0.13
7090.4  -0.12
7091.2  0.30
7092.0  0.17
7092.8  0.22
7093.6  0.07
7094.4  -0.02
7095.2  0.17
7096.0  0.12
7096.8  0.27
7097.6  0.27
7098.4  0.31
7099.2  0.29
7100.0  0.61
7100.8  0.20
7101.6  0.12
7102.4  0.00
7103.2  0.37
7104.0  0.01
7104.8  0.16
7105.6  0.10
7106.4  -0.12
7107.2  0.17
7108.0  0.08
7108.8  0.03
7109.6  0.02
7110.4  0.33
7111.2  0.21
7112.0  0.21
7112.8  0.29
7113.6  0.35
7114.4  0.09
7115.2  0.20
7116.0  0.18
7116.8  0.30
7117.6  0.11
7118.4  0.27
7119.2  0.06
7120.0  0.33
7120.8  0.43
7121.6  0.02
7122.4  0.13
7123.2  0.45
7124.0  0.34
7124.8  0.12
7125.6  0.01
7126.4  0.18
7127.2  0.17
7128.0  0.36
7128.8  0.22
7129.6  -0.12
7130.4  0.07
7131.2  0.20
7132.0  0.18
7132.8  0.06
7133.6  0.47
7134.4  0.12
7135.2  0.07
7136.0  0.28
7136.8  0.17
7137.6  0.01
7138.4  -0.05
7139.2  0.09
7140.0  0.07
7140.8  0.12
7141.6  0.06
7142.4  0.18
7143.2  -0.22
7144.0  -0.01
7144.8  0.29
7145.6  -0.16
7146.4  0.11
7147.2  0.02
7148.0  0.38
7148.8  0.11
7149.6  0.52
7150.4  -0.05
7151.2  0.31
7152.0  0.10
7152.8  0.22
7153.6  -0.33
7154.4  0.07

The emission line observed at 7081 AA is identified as [O II] 3727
